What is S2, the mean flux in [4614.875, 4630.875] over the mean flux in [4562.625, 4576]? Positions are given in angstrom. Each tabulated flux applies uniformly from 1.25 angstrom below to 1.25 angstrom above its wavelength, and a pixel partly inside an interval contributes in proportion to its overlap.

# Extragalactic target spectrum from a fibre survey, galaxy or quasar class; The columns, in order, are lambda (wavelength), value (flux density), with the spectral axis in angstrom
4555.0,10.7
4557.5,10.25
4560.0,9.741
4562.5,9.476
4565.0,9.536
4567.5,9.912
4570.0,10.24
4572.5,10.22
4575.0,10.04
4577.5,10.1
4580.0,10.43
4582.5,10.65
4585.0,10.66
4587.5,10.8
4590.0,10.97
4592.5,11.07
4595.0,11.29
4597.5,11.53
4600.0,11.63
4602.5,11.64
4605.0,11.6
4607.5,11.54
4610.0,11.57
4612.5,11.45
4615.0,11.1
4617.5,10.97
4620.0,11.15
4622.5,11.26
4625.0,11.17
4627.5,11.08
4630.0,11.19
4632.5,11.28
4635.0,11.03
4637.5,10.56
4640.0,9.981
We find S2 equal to 1.1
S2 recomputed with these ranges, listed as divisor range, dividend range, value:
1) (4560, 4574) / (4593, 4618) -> 1.16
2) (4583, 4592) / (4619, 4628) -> 1.03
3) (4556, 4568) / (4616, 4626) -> 1.14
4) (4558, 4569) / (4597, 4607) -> 1.19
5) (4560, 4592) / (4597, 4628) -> 1.11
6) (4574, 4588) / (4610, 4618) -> 1.08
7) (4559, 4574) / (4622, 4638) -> 1.13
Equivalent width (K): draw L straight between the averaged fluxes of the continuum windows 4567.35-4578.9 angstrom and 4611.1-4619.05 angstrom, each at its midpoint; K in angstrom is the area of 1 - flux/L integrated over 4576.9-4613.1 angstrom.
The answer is -1.57 angstrom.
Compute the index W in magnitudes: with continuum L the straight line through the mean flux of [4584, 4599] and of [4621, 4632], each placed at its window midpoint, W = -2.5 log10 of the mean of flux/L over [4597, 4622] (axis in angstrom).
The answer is -0.03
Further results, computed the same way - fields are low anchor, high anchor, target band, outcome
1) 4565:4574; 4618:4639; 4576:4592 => -0.03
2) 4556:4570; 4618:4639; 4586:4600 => -0.08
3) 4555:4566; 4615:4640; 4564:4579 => 0.00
